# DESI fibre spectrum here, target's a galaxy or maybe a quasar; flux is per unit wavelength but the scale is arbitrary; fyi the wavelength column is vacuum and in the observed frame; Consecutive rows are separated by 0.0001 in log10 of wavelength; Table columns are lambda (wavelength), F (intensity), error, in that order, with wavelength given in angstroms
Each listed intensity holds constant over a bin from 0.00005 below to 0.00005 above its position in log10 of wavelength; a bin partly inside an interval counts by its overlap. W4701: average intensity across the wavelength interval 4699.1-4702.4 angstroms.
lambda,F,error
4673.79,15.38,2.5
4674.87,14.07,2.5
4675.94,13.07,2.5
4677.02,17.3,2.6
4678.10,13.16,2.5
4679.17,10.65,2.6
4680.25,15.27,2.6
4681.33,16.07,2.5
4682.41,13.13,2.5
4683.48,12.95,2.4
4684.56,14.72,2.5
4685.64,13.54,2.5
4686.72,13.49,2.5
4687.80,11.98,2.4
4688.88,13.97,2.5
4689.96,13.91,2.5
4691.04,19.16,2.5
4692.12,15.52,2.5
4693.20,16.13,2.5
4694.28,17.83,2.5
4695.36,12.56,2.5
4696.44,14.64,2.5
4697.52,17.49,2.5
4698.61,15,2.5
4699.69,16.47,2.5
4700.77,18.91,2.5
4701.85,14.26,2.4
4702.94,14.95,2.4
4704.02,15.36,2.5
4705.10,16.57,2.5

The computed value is 16.5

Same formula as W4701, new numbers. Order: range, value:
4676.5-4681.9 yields 14.5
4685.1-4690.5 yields 13.4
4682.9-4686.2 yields 13.7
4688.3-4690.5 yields 13.9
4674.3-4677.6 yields 14.8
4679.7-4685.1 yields 14.4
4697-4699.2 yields 16.2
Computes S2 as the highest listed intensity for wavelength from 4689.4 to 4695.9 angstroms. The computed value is 19.16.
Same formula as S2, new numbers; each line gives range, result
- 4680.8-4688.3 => 16.07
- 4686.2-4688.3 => 13.49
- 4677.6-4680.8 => 15.27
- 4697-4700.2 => 17.49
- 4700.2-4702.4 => 18.91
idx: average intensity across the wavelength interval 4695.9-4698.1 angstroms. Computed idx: 16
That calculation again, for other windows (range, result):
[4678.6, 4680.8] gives 13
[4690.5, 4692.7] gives 17.3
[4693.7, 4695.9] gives 15.2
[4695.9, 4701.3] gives 16.5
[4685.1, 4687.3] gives 13.5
